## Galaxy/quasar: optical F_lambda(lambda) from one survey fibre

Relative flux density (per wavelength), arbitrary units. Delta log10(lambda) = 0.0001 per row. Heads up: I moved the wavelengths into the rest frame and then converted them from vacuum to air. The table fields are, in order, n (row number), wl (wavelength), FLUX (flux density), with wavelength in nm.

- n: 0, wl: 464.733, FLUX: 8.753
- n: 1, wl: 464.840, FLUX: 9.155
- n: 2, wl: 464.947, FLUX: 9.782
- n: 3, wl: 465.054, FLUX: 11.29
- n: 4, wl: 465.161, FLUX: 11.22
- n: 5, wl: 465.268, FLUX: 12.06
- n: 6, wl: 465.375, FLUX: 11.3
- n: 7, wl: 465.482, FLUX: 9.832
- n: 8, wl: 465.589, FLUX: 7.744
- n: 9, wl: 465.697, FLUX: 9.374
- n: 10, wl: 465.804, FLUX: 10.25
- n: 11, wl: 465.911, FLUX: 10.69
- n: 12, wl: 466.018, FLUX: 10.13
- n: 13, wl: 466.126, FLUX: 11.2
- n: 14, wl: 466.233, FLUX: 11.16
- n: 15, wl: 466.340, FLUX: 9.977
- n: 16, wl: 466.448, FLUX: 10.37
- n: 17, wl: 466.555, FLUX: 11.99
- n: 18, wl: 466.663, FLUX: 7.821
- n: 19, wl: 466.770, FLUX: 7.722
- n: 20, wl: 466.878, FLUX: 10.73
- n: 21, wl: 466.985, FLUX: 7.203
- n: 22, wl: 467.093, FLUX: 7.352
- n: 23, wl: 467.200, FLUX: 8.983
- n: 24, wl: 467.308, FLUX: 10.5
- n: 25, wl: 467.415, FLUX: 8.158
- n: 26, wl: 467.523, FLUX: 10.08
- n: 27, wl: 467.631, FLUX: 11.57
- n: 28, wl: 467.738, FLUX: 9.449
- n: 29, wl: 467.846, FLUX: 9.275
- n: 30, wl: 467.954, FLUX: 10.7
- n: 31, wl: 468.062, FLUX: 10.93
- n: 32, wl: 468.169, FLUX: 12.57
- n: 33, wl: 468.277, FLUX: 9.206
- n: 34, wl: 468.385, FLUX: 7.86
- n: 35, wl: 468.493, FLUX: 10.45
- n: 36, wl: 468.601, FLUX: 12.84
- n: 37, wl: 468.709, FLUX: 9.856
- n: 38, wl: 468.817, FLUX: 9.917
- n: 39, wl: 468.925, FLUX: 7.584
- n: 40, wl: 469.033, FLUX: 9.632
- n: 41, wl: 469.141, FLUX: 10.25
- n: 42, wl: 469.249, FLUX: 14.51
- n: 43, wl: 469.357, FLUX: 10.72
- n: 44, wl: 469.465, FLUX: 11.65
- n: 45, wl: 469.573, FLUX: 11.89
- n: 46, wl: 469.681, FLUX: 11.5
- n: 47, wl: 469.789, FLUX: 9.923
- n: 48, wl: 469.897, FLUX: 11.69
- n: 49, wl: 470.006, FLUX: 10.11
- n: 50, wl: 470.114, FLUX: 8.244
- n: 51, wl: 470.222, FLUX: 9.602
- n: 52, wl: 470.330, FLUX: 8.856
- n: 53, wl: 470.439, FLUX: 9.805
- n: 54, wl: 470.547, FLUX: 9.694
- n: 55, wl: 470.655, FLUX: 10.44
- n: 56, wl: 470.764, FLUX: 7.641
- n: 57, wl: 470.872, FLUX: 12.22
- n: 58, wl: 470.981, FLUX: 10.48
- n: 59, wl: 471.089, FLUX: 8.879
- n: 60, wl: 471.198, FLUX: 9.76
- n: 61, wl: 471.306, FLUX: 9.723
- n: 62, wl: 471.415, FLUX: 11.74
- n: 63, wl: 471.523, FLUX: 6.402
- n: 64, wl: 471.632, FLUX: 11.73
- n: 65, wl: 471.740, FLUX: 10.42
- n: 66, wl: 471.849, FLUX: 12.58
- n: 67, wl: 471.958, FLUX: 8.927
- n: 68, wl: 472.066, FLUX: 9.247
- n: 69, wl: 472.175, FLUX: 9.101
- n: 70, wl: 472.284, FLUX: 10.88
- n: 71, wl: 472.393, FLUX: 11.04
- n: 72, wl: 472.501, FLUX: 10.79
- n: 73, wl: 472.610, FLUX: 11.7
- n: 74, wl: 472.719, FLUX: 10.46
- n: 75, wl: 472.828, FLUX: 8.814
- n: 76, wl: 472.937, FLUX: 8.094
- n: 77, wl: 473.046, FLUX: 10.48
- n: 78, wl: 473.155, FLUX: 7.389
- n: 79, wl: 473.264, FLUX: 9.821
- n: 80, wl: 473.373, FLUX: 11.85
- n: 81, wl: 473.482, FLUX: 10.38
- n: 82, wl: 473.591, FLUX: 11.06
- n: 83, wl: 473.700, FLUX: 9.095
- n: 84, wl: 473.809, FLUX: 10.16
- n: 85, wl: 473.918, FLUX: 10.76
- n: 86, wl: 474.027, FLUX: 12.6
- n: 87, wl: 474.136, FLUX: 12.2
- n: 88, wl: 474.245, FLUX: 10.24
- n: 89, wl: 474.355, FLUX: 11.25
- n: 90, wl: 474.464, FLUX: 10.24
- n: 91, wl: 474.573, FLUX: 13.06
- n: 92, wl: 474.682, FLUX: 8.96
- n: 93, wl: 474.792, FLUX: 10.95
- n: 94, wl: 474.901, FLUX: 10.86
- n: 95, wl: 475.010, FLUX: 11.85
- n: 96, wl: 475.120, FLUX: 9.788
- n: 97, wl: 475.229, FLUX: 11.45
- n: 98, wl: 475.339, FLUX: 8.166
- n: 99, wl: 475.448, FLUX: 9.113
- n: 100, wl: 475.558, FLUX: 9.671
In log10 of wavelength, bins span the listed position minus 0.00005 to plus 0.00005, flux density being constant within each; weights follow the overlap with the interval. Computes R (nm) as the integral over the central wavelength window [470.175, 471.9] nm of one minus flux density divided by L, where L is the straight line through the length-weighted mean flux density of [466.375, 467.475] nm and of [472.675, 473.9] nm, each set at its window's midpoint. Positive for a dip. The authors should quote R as -0.08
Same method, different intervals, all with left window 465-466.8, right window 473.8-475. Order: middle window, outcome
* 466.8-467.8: 0.11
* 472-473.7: 0.14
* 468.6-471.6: 0.14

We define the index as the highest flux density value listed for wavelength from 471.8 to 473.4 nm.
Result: 12.58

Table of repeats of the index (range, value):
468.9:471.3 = 14.51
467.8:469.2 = 12.84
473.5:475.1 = 13.06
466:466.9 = 11.99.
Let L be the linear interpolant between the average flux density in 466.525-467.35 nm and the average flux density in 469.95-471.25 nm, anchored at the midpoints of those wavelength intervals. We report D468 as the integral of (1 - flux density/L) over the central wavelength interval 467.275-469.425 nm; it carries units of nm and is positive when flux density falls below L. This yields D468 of -0.26 nm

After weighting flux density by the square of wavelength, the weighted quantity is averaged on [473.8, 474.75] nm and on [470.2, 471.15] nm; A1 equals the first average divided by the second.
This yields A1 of 1.16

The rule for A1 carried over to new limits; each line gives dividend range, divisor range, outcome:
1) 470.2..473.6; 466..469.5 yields 1.01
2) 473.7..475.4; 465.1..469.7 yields 1.09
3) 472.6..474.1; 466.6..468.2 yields 1.10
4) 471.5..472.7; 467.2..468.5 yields 1.05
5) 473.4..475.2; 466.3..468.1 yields 1.17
